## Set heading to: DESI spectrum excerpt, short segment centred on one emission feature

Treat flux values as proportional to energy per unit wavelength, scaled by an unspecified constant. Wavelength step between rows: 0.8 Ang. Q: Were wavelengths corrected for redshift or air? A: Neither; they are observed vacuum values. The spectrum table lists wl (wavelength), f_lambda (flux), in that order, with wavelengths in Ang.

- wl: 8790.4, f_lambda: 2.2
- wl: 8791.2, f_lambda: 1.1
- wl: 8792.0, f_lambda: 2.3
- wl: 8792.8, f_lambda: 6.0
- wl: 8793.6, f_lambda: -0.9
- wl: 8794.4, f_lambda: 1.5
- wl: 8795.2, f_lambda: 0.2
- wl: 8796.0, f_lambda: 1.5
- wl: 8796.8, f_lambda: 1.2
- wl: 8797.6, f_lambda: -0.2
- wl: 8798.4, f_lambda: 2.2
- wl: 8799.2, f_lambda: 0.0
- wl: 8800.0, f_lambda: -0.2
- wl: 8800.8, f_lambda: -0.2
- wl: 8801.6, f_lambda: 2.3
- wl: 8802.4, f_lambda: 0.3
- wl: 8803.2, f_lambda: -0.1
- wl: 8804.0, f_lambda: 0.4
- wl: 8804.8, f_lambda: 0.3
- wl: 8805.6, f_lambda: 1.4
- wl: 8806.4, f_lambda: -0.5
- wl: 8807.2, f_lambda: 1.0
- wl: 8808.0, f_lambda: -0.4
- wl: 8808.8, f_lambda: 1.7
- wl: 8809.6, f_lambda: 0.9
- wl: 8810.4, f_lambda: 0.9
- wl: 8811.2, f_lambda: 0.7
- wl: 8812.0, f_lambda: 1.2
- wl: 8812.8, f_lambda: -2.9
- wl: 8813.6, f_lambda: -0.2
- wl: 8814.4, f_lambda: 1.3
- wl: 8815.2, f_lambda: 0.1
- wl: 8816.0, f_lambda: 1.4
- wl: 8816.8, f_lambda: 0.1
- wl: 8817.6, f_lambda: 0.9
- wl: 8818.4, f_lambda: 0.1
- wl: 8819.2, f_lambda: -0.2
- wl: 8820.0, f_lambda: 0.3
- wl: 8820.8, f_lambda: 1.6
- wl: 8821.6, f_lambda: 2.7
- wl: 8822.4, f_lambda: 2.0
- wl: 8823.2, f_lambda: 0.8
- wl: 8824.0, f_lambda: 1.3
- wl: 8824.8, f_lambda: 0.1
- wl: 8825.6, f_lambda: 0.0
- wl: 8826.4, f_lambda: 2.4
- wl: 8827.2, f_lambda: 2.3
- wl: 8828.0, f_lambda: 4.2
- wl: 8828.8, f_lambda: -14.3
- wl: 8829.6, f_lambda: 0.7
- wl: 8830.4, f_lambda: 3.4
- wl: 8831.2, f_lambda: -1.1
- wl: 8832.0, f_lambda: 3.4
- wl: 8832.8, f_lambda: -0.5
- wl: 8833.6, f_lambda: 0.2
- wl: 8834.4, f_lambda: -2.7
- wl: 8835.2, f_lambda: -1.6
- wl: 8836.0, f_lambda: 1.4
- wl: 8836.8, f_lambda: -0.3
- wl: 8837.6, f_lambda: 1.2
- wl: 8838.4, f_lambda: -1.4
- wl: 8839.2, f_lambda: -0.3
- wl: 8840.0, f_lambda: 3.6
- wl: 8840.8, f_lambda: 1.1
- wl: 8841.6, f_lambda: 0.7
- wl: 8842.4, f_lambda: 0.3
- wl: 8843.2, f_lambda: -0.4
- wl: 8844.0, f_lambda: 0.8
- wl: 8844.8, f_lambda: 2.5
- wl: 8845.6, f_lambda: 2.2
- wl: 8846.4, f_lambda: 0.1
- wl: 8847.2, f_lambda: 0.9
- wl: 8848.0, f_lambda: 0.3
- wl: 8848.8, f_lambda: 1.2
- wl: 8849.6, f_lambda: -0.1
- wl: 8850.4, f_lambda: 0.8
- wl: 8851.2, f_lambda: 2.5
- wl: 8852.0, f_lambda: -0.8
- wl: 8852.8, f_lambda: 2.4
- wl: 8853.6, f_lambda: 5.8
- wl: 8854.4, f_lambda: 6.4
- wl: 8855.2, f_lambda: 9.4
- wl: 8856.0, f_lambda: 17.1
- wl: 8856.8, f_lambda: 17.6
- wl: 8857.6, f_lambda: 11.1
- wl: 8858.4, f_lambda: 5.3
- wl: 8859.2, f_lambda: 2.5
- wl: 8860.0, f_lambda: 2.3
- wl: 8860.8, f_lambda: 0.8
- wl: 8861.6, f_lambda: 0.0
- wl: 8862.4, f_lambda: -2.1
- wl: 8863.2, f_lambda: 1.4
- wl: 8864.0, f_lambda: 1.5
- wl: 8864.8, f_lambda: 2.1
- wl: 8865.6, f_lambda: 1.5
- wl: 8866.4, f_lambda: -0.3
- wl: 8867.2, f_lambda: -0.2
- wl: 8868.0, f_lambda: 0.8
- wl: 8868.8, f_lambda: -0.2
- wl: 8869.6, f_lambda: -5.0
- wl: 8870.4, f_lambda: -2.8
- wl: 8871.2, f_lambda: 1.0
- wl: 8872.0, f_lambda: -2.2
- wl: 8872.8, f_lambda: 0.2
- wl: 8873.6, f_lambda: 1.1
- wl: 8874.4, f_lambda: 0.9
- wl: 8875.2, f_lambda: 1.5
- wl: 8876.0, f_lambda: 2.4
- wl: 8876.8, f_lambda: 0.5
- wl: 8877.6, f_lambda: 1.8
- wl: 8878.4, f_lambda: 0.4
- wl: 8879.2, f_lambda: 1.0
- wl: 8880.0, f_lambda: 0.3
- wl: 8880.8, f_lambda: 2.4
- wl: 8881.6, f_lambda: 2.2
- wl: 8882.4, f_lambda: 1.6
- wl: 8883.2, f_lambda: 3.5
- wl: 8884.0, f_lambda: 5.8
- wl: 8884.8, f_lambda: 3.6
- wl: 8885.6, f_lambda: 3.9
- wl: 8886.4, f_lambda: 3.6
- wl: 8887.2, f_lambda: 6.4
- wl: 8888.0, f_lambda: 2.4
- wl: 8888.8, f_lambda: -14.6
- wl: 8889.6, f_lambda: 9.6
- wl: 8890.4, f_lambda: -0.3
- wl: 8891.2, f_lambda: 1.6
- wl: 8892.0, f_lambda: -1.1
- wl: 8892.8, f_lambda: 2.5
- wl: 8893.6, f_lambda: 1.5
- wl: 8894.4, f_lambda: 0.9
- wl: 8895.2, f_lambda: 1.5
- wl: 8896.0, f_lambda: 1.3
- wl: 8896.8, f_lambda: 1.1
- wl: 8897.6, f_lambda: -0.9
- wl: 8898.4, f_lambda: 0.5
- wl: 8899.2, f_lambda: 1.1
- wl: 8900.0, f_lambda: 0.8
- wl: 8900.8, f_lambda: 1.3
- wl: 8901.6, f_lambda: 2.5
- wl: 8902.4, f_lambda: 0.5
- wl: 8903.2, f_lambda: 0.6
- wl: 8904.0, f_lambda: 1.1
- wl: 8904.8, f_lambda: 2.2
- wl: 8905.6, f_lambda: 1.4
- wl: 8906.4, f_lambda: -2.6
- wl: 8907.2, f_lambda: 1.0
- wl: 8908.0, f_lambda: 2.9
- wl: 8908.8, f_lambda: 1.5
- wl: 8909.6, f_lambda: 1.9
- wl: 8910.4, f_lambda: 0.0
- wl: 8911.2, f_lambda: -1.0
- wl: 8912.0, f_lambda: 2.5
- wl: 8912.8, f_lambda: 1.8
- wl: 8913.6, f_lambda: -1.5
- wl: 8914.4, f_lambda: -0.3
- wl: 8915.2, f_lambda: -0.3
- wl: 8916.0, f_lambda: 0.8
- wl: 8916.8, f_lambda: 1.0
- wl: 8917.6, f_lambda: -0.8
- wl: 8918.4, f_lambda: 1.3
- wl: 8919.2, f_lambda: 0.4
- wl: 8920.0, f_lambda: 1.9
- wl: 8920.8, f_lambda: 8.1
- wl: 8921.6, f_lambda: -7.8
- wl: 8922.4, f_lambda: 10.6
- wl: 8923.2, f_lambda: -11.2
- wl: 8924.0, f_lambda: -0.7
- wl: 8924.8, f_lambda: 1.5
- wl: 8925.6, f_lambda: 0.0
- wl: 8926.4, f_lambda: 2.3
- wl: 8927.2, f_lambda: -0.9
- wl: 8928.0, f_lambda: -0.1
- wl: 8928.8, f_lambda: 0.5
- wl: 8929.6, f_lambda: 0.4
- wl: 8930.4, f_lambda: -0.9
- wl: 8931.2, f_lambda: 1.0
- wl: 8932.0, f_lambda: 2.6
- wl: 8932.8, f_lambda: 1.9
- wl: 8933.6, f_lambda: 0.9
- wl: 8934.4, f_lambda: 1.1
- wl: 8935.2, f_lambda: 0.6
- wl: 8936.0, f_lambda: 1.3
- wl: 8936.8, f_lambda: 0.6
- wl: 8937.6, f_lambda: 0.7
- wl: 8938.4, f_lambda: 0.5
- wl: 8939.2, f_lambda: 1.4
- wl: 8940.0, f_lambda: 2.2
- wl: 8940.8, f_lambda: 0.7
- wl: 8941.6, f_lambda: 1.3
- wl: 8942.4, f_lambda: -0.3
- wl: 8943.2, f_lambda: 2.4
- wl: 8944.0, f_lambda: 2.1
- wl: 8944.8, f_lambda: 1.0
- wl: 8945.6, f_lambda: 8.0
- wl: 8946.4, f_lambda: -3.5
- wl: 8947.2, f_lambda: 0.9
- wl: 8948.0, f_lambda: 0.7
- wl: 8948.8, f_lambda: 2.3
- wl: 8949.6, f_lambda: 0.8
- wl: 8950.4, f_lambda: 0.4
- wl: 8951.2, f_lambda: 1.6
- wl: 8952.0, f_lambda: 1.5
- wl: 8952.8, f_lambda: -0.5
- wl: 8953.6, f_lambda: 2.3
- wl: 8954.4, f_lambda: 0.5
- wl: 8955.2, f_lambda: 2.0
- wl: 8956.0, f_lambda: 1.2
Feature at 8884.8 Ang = [N II]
